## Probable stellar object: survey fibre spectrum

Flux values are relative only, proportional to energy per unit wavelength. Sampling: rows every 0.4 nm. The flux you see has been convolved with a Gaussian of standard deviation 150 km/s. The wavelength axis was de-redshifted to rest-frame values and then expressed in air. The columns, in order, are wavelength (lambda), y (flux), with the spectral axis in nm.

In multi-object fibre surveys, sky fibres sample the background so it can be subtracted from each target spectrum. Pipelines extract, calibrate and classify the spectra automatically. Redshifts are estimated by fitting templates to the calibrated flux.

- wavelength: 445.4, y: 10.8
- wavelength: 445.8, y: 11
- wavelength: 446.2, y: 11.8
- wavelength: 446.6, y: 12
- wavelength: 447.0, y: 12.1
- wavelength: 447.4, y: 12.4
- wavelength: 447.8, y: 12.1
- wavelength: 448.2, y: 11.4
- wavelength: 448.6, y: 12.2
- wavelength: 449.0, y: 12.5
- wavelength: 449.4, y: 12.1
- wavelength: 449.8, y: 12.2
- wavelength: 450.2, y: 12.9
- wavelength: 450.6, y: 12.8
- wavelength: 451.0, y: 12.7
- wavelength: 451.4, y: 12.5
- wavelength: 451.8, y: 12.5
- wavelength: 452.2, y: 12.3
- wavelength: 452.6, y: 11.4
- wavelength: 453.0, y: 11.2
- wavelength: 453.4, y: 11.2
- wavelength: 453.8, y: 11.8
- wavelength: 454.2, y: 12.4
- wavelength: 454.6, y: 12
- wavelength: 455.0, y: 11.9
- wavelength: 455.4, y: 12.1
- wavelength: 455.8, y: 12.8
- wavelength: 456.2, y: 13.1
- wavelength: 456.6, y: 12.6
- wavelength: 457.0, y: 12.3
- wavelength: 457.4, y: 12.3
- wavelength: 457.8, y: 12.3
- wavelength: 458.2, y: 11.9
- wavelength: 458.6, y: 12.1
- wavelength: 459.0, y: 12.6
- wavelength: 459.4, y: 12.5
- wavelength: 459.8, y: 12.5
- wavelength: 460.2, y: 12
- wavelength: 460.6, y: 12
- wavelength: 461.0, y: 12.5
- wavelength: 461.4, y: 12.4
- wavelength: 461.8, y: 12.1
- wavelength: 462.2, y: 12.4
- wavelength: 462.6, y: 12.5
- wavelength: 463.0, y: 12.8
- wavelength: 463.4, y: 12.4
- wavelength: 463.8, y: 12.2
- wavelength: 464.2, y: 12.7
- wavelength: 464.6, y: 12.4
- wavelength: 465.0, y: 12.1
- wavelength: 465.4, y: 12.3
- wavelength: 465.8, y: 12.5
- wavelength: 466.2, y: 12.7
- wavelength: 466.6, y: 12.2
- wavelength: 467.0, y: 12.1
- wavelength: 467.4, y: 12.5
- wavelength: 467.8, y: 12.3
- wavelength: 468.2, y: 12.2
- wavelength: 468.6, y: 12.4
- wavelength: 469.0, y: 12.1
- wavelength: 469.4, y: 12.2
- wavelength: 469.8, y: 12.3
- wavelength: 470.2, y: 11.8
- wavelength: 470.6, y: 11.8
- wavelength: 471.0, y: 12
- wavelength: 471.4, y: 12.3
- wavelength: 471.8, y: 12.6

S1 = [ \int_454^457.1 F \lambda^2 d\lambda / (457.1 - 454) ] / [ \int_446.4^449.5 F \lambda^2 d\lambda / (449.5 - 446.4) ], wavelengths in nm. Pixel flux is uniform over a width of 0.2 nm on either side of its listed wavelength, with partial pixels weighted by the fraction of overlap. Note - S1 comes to 1.06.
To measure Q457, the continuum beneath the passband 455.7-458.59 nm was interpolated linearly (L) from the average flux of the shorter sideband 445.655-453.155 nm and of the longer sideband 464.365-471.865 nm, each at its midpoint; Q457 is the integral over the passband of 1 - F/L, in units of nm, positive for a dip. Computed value -0.06 nm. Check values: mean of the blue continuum 12.1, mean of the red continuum 12.2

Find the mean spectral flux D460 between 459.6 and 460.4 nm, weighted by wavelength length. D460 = 12.2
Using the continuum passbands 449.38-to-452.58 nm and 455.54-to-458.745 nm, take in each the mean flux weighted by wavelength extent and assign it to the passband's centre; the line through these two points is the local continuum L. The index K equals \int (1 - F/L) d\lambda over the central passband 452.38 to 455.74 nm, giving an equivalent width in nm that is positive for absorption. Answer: 0.17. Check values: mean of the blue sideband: 12.5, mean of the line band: 11.8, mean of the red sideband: 12.4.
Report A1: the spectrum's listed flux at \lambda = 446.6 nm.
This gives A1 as 12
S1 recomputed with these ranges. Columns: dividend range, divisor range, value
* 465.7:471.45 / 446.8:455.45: 1.09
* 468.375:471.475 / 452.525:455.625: 1.10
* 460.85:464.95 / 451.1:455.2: 1.09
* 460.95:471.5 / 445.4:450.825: 1.10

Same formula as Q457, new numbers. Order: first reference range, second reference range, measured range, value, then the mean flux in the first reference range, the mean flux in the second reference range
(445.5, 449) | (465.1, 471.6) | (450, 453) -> -0.10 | 11.9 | 12.2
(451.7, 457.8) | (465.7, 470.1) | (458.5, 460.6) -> -0.02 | 12.1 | 12.3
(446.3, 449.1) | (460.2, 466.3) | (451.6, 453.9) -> 0.08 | 12.1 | 12.4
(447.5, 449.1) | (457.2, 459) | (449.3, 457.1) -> -0.08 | 12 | 12.2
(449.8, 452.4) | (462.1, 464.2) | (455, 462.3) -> 0.10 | 12.6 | 12.5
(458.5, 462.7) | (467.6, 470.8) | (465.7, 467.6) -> -0.03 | 12.3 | 12.1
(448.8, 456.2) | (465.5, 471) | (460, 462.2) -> 0.00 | 12.2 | 12.2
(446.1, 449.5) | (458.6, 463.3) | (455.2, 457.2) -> -0.05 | 12.1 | 12.4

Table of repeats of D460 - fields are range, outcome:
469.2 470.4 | 12.1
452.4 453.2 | 11.3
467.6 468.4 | 12.2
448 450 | 12.1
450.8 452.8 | 12.3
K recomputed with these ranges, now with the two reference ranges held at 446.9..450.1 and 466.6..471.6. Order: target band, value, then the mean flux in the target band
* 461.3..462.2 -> -0.01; 12.3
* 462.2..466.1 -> -0.09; 12.4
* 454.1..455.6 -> 0.01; 12.1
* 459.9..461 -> 0.00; 12.1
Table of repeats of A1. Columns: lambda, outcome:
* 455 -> 11.9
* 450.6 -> 12.8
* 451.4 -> 12.5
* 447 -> 12.1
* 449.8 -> 12.2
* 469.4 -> 12.2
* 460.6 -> 12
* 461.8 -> 12.1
